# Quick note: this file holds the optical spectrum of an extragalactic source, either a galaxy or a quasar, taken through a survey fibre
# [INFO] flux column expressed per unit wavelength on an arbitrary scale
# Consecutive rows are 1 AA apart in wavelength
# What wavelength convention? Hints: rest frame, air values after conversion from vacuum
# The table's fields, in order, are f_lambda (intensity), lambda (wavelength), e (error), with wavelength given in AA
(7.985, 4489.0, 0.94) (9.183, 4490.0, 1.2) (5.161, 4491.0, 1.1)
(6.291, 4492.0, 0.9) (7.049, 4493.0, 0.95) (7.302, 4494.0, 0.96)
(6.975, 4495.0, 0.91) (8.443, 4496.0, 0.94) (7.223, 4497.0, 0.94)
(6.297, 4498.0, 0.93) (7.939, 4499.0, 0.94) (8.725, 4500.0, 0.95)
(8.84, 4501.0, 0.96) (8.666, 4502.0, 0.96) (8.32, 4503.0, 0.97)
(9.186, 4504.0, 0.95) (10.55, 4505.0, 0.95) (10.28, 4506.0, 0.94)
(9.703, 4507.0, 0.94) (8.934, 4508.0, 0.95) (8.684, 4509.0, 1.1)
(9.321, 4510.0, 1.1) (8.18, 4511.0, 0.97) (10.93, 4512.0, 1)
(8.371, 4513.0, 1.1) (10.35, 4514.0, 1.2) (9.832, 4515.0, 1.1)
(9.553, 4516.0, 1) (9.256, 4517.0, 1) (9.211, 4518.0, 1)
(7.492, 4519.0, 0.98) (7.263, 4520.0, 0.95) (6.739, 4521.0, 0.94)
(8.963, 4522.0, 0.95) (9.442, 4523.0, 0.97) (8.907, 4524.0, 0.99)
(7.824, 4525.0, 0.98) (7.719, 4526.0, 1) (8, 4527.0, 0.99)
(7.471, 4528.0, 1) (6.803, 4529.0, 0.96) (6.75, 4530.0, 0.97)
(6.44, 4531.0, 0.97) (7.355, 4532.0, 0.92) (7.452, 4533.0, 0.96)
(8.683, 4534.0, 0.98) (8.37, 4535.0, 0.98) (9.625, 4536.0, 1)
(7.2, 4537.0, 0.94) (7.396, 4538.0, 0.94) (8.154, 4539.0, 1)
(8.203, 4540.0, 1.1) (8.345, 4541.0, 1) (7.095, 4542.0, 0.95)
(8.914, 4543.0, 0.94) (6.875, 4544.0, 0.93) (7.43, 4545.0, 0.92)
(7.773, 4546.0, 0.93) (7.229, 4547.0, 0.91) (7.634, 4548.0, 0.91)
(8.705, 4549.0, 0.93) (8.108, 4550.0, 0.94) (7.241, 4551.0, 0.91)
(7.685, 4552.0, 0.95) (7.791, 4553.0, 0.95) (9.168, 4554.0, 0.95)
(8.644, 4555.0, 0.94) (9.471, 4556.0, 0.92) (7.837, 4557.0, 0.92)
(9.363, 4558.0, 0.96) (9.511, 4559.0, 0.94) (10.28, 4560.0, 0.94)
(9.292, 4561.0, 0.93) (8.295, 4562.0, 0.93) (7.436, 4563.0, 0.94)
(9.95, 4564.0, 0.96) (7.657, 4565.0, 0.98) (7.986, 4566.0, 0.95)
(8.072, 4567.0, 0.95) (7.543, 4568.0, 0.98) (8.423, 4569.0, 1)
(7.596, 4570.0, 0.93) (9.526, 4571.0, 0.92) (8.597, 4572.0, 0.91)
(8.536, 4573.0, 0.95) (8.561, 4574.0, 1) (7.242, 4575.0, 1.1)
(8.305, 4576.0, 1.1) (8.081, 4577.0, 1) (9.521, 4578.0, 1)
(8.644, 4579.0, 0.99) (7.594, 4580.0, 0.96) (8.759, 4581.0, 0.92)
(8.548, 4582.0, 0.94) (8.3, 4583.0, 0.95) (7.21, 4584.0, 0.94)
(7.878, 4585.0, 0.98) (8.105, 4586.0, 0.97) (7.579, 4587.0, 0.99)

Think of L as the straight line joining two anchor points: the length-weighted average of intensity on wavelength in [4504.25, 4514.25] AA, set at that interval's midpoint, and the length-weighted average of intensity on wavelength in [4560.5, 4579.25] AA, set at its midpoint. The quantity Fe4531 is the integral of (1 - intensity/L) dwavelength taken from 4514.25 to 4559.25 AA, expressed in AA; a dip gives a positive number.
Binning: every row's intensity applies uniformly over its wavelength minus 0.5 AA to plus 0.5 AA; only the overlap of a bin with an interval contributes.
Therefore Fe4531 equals 4.4 AA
